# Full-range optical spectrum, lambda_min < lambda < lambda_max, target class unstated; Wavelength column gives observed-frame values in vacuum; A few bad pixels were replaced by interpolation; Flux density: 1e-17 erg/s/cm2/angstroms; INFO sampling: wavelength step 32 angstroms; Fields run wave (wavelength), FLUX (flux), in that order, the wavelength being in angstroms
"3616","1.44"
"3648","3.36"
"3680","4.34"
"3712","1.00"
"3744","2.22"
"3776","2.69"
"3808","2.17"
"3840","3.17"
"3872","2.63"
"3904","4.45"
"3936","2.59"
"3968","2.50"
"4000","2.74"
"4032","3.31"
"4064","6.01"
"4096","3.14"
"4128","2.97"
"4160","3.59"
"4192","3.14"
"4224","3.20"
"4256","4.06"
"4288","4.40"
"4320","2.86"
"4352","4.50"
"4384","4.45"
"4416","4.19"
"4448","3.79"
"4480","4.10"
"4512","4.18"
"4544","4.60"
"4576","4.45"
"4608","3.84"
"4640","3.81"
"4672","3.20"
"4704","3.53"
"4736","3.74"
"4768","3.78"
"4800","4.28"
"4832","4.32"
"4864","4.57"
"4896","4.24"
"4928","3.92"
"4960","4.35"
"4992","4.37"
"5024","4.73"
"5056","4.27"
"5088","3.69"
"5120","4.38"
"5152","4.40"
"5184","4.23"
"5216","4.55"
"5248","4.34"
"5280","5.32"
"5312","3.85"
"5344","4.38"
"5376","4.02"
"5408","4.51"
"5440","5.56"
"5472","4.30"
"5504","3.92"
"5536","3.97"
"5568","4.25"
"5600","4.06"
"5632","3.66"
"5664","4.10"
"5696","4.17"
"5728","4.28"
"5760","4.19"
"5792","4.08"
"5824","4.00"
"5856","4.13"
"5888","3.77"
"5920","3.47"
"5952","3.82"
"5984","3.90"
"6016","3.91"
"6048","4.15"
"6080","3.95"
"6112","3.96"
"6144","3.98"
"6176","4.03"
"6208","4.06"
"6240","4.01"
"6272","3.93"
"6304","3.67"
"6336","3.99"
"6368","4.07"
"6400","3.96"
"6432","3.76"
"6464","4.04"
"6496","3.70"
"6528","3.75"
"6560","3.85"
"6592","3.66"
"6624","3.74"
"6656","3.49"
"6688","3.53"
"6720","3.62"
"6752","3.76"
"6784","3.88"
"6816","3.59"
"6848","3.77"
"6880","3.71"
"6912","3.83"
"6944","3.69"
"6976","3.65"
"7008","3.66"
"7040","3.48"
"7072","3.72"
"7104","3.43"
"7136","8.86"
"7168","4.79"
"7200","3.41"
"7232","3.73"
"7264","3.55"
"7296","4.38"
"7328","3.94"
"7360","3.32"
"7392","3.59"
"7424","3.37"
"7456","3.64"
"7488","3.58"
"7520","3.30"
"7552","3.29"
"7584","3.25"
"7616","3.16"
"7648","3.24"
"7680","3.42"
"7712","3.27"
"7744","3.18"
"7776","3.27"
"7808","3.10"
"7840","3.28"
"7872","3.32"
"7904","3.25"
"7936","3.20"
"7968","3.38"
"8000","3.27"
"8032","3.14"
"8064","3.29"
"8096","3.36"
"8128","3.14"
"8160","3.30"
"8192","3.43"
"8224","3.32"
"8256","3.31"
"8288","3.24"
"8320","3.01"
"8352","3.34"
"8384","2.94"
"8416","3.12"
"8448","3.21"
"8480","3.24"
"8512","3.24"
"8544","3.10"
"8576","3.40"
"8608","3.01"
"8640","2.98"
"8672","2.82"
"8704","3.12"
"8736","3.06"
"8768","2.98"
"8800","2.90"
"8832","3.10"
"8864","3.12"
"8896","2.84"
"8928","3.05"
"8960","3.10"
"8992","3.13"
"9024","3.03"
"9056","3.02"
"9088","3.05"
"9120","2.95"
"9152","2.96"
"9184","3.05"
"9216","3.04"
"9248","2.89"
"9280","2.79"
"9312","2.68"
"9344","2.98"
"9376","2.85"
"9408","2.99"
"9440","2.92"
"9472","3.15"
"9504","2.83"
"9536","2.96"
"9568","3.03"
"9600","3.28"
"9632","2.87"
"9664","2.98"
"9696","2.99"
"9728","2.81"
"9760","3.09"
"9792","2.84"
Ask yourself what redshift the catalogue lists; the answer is 0.087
